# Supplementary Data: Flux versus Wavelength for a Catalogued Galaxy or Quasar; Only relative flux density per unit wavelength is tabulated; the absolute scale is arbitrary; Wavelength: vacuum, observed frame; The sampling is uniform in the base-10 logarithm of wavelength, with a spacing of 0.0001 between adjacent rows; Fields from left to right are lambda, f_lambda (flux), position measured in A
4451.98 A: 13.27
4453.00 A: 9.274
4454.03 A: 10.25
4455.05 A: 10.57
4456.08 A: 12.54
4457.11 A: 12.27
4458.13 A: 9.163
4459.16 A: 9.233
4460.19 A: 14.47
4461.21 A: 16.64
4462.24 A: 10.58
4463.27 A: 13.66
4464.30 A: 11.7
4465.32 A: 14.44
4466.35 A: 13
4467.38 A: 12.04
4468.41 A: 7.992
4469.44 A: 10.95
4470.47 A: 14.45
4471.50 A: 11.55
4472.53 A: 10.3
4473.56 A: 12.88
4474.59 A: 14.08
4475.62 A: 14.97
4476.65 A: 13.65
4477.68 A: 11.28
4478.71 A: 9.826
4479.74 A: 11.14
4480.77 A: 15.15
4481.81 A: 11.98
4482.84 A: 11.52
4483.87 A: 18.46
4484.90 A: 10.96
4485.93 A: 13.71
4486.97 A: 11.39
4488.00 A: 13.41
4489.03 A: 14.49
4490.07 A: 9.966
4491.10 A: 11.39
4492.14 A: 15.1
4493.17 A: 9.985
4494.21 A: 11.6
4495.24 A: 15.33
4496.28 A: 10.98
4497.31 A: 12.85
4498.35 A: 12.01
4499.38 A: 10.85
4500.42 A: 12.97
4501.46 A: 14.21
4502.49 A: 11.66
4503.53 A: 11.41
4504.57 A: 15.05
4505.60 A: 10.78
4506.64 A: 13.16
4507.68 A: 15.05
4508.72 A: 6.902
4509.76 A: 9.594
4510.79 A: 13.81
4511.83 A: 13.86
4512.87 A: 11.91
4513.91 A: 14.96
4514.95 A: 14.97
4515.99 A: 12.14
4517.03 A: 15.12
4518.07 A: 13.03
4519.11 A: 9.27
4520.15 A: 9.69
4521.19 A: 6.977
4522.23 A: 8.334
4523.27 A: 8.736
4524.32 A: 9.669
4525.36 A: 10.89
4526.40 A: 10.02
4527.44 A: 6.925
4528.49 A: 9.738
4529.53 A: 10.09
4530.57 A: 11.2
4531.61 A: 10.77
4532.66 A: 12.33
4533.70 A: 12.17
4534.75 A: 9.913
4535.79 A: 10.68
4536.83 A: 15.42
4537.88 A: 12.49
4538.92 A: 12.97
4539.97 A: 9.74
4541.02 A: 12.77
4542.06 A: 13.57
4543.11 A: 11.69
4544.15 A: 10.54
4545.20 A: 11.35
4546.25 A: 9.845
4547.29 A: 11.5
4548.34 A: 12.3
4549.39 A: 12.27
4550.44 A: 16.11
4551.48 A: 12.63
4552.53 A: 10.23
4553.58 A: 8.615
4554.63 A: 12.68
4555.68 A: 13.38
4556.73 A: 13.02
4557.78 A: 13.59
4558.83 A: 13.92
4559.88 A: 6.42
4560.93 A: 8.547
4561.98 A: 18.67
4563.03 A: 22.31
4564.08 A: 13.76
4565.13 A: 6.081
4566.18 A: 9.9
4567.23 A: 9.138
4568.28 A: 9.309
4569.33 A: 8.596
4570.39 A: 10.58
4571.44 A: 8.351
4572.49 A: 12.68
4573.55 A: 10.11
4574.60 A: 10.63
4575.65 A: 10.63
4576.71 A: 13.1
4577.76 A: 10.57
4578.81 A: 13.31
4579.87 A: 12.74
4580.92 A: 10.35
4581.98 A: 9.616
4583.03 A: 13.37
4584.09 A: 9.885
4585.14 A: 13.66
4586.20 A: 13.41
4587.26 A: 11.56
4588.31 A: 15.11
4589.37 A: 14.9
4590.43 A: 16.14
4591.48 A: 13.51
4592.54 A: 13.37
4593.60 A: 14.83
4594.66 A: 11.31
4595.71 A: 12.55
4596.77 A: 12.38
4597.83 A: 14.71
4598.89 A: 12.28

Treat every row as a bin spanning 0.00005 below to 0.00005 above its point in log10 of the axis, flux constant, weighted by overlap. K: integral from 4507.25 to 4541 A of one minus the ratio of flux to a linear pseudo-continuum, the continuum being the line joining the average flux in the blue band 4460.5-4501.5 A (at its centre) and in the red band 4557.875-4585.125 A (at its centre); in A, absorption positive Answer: 2.2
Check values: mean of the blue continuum 12.6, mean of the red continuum 11.4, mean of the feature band 11.2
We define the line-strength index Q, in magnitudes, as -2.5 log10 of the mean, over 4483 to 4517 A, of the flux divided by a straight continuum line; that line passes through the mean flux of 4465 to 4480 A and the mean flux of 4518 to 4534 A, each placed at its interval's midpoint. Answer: -0.16 mag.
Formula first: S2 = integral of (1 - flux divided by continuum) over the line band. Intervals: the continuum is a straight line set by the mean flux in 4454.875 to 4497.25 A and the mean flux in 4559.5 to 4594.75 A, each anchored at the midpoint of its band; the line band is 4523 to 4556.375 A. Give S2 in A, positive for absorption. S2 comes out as 2.1 A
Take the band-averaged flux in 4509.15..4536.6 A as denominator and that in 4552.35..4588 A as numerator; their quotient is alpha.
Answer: 1.05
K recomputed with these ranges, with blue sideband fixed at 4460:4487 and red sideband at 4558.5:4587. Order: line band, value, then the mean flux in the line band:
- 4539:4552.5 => -0.2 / 12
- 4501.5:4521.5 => 0.1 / 12.2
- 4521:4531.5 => 2.3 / 9.39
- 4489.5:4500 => 0.3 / 12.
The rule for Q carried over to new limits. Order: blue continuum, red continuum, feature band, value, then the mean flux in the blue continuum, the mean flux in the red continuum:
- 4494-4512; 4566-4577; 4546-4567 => -0.15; 12.3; 10.2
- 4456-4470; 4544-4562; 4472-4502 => -0.06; 12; 11.8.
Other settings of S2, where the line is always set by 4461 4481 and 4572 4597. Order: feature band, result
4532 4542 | 0.3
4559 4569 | 0.7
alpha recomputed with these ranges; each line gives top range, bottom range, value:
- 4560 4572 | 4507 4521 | 0.92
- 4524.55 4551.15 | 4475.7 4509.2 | 0.92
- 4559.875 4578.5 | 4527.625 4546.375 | 0.98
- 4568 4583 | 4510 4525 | 0.94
